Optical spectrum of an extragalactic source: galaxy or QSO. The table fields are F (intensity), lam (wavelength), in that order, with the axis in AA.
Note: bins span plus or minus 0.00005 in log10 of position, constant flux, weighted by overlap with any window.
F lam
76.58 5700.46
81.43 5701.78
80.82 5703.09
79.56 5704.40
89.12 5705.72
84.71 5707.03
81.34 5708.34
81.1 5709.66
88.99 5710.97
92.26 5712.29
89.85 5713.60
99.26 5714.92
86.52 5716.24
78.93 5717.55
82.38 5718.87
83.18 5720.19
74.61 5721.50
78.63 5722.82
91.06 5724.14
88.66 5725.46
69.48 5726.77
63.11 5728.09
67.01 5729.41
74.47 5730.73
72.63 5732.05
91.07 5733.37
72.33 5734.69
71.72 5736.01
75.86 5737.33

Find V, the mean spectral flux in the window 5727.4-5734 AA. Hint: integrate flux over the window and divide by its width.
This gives 73.5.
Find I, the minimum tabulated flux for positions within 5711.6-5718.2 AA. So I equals 78.93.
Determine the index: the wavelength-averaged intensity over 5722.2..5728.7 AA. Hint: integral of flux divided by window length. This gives 78.3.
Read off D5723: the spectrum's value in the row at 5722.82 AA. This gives 78.63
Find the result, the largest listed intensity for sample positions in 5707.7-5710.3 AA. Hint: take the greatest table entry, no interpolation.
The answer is 81.34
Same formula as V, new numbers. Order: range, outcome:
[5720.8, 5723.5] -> 76.9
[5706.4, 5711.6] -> 84.1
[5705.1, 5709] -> 85.1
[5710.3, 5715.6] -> 92.5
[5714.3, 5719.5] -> 86.7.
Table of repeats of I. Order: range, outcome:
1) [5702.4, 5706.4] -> 79.56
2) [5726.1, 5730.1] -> 63.11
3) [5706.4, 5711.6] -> 81.1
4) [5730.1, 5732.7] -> 72.63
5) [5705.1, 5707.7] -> 84.71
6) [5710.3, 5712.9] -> 88.99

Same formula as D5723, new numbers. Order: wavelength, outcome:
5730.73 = 74.47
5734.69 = 72.33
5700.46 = 76.58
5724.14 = 91.06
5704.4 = 79.56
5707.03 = 84.71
